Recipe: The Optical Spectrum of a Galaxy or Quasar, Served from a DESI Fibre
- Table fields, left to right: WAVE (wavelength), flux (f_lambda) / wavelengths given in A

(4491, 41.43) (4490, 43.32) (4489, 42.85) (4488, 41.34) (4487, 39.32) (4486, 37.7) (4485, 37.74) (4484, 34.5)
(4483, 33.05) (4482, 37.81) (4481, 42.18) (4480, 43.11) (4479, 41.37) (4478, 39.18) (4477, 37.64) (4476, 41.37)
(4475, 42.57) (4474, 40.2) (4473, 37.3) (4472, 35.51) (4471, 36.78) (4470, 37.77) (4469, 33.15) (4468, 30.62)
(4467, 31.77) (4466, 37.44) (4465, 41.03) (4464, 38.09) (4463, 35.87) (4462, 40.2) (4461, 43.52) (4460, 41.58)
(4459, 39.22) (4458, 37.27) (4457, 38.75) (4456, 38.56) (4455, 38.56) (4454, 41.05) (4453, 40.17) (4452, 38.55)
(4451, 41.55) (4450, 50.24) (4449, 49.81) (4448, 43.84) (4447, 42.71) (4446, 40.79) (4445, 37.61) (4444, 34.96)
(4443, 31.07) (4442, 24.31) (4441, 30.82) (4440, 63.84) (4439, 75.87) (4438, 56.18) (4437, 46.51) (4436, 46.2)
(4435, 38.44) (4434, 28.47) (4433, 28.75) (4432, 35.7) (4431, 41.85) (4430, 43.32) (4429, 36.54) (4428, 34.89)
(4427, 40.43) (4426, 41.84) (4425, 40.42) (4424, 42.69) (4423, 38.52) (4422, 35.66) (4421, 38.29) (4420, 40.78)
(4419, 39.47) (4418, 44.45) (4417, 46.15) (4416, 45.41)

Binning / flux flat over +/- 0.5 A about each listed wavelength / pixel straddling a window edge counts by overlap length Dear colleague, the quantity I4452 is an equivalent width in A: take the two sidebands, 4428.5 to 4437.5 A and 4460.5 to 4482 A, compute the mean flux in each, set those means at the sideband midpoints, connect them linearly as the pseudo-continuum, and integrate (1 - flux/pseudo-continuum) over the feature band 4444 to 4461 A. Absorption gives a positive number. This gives -1.2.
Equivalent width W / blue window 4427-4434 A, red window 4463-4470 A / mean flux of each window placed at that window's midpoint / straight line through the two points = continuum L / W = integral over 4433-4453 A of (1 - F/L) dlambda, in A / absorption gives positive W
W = -3.7 A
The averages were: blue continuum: 36.5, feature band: 42.8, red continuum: 35.6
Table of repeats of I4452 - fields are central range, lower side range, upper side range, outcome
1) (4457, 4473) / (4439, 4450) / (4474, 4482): 1.53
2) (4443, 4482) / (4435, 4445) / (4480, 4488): 1.80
